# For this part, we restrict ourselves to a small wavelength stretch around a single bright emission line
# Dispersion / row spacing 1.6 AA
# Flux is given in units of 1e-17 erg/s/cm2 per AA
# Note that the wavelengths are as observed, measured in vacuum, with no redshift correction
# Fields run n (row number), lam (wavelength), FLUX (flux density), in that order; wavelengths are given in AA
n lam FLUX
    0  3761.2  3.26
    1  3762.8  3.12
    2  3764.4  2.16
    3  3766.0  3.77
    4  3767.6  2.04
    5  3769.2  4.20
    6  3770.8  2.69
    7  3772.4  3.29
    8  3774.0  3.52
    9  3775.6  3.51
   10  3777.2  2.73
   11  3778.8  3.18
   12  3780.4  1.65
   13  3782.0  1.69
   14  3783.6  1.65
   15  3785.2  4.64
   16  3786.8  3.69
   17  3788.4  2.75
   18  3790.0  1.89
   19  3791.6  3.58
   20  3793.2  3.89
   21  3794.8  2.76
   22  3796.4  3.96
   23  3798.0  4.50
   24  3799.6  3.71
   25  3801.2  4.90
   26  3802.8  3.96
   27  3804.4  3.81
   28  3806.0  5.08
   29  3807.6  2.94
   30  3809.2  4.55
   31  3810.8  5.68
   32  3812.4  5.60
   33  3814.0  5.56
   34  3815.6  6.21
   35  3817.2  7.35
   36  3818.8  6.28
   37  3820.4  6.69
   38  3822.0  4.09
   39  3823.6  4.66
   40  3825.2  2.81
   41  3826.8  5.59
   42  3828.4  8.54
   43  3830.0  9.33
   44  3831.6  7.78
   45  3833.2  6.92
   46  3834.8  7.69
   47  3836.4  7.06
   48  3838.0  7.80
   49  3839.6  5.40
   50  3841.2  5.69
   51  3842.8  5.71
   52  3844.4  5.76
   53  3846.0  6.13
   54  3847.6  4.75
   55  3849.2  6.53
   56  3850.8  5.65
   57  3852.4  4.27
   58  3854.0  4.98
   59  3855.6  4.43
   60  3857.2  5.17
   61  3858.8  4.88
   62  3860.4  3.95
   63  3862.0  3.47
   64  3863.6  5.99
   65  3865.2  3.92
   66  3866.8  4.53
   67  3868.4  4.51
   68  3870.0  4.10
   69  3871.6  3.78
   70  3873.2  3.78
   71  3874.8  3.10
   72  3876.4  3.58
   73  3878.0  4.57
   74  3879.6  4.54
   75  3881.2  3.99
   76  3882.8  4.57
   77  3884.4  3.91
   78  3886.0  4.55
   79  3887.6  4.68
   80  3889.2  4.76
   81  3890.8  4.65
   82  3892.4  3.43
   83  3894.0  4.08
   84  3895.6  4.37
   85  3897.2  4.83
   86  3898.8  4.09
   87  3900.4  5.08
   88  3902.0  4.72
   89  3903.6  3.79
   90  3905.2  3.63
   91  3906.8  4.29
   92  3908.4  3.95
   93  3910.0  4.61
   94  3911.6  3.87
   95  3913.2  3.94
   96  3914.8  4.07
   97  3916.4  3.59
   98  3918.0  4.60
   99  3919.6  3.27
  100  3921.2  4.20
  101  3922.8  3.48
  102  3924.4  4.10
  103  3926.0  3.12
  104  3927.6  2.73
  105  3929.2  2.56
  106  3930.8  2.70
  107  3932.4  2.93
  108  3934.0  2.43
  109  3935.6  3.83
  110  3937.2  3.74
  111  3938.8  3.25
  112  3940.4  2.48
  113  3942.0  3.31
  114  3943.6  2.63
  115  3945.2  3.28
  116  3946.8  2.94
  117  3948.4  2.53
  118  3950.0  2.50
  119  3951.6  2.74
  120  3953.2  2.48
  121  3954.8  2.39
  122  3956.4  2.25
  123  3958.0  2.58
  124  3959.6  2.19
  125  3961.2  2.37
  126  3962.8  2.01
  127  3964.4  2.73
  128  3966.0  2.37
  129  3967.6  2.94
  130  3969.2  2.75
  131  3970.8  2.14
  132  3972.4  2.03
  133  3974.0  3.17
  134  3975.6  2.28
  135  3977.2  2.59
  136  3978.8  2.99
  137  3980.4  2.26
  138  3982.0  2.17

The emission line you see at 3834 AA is Lyman alpha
